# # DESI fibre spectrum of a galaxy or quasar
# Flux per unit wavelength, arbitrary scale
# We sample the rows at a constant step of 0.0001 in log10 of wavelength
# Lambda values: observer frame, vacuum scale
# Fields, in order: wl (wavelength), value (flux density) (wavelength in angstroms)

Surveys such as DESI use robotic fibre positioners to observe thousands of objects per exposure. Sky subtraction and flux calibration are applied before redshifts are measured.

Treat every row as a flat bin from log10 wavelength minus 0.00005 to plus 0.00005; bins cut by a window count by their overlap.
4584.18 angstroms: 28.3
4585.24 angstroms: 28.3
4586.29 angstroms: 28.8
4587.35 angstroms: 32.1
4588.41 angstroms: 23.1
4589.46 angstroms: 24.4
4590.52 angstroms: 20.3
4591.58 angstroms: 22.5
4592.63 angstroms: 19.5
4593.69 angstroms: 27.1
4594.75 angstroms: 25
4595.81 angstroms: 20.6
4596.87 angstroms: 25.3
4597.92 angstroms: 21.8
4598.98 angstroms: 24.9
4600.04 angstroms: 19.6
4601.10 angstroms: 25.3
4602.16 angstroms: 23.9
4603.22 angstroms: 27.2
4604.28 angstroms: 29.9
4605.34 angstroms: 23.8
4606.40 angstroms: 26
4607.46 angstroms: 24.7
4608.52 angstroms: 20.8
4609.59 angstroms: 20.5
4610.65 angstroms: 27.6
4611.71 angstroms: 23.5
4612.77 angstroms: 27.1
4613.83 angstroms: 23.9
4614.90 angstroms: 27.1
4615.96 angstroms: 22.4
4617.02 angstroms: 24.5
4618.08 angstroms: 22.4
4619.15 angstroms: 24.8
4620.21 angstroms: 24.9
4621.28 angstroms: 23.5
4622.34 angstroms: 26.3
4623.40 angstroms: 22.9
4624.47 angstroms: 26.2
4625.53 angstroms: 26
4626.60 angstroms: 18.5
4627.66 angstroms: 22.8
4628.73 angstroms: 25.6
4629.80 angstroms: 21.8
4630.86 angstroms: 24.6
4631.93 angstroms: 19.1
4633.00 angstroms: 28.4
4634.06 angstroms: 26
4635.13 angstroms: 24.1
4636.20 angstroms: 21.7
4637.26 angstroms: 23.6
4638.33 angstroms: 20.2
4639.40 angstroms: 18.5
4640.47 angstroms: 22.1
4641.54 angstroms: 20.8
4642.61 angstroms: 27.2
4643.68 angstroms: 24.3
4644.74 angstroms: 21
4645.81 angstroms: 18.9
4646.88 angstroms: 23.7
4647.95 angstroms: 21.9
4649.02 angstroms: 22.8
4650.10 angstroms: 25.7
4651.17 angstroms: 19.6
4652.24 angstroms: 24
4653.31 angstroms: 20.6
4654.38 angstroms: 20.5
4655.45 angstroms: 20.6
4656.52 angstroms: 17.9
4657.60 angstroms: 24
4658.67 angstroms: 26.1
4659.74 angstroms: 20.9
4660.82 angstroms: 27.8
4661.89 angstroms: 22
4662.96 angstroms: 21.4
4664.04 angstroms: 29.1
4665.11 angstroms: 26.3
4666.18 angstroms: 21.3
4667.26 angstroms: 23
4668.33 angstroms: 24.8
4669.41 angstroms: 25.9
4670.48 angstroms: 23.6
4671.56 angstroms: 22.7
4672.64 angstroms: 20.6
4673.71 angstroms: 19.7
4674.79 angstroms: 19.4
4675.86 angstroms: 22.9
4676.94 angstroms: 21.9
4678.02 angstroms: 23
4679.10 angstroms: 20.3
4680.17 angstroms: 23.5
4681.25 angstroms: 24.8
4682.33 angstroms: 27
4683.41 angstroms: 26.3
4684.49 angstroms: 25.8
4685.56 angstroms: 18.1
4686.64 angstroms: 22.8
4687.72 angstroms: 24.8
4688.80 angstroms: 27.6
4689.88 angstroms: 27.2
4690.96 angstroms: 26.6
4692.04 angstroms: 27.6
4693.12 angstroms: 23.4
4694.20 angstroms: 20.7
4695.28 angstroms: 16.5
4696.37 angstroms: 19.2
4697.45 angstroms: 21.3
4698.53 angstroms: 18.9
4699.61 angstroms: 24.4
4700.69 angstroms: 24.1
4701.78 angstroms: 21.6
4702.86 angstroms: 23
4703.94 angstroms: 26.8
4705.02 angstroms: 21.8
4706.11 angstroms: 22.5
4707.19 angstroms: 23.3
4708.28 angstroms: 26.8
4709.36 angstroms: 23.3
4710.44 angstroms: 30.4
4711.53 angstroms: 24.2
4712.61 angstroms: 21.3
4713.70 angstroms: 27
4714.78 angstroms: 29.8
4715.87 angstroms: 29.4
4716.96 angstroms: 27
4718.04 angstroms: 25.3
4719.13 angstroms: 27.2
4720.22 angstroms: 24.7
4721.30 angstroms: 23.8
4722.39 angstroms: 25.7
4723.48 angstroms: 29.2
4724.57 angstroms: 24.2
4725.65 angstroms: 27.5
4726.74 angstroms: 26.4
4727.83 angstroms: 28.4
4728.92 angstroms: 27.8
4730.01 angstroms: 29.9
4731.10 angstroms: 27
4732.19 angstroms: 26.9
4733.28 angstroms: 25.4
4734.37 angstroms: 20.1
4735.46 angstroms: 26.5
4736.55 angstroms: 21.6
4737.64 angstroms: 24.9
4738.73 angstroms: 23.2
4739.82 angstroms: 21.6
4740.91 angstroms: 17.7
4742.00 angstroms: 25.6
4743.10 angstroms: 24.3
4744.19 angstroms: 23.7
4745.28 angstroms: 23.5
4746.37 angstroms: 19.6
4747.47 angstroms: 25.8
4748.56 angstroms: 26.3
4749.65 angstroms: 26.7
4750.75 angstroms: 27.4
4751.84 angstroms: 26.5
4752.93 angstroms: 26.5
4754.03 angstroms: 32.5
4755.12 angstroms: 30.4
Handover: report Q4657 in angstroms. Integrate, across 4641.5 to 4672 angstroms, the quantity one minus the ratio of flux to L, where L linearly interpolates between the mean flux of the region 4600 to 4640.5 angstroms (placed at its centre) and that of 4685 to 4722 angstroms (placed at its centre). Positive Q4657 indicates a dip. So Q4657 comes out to 1.24 angstroms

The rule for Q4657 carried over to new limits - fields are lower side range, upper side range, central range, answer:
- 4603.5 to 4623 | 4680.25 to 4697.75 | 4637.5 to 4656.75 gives 2.0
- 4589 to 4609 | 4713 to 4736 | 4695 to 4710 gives 2.0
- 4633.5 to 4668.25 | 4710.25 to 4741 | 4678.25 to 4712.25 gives 1.2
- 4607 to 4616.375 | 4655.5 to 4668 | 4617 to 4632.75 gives 0.2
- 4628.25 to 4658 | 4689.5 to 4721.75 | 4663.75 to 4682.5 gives 0.1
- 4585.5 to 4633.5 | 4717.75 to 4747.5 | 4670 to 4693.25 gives 0.9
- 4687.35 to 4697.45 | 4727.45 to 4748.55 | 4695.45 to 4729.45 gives -1.4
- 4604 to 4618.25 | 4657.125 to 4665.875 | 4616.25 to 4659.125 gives 2.9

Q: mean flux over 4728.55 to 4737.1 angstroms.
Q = 25.6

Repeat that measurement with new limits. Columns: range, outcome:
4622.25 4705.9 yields 23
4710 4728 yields 26.5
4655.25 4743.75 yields 24.1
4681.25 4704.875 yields 23.5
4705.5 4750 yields 25.2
